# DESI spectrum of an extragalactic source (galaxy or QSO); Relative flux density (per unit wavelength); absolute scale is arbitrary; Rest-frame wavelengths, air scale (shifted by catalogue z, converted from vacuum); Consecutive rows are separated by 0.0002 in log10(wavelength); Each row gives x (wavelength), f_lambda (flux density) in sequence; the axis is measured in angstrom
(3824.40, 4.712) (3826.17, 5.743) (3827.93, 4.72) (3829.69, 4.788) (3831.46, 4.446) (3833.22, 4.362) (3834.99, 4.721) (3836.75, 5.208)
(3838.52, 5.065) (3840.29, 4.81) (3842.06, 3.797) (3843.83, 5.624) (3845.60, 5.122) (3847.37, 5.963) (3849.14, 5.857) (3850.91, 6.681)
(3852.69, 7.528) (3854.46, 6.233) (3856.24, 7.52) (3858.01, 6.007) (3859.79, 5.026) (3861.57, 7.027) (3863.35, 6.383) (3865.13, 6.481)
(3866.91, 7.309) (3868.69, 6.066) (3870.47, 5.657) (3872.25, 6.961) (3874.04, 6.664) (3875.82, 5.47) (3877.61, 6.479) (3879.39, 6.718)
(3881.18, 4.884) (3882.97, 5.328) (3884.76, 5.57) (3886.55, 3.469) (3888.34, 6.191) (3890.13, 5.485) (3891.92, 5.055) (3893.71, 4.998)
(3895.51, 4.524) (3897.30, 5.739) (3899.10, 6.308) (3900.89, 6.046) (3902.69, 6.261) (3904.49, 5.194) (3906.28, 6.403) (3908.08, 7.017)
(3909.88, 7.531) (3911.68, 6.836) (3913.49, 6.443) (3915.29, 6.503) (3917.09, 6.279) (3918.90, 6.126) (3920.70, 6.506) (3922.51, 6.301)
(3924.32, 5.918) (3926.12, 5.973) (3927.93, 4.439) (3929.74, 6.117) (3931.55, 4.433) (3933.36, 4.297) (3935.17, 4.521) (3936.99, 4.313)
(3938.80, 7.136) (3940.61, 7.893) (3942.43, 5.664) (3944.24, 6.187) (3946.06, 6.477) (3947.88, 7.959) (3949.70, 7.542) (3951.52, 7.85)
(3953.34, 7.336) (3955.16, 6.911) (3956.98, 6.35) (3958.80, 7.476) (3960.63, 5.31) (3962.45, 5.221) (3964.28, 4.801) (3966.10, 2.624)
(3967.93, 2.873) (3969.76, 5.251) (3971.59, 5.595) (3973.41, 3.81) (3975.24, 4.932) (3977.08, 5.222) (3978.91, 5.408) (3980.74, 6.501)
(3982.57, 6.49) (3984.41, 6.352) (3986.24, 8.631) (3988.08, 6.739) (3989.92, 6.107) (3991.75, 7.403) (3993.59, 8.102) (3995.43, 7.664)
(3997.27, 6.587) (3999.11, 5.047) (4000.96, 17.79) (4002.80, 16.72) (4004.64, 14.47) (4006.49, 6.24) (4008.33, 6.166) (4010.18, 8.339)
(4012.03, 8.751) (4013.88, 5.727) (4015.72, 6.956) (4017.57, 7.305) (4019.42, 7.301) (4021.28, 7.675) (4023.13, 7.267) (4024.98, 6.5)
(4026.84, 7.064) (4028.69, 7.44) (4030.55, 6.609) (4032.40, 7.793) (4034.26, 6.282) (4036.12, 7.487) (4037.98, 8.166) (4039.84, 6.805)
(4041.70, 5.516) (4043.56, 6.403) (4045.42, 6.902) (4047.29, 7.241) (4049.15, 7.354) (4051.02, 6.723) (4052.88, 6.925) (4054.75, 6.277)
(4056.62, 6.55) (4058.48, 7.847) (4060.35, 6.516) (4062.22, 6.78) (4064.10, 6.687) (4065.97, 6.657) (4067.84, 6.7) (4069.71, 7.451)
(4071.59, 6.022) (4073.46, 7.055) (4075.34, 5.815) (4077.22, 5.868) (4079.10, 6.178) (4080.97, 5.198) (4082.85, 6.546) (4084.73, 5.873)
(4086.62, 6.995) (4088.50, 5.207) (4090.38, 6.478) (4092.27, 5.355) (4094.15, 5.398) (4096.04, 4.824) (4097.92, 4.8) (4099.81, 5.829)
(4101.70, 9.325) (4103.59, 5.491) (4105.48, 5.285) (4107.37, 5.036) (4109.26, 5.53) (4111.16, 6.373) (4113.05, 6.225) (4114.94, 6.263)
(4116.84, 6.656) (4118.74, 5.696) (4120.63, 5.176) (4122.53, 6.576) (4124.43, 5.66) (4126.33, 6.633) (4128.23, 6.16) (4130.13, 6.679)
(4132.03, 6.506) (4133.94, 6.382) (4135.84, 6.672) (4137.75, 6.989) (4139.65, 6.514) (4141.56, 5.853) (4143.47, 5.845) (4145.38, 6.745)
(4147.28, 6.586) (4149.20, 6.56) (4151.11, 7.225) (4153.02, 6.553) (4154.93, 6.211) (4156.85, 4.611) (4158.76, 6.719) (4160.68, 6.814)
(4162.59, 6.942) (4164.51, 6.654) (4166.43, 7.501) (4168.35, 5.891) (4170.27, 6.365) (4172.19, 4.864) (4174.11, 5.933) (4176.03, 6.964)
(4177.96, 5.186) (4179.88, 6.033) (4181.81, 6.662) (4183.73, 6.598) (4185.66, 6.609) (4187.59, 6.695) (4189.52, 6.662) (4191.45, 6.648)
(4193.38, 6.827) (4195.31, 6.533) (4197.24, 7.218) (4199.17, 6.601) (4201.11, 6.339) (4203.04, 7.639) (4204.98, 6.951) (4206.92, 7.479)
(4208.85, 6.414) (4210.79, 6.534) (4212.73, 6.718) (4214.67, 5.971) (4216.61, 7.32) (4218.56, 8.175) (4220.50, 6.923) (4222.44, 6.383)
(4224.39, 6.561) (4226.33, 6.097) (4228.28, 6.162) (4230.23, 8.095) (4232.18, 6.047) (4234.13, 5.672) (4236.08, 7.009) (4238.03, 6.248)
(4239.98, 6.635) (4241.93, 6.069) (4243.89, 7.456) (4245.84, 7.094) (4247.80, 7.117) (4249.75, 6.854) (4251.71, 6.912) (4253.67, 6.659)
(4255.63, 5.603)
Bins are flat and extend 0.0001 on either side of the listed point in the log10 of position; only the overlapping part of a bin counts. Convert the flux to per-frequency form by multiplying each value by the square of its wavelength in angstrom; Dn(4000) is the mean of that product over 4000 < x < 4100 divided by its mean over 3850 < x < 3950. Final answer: 1.3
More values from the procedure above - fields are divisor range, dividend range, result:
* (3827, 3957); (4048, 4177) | 1.18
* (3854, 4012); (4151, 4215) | 1.14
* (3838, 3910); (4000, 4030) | 1.60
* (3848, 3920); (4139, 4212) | 1.23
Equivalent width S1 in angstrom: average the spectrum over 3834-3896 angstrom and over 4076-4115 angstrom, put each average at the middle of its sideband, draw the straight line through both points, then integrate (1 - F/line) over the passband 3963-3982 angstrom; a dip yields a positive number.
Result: 3.5 angstrom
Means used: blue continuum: 5.77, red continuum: 5.9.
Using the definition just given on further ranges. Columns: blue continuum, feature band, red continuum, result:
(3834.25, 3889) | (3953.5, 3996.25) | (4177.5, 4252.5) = 1.5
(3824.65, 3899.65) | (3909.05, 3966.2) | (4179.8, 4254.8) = -2.6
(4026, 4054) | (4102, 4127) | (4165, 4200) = 2.7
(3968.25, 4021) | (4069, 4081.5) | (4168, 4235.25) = 1.6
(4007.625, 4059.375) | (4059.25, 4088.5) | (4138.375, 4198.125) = 2.0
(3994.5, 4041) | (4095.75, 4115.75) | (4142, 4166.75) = 3.2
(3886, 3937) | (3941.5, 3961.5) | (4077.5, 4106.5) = -3.6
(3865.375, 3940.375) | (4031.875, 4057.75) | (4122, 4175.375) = -3.0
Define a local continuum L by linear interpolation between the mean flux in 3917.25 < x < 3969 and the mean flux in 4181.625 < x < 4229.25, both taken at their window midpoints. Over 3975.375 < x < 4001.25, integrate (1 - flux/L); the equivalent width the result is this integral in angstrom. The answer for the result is -4.60 angstrom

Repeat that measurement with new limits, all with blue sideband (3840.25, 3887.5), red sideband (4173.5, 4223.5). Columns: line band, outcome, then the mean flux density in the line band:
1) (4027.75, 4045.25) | -1.6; 6.95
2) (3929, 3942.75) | 1.3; 5.53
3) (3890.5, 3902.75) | 1.1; 5.51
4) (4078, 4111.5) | 3.1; 5.86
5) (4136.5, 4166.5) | 0.5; 6.49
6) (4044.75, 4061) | -1.4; 6.93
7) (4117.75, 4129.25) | 1.0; 5.99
